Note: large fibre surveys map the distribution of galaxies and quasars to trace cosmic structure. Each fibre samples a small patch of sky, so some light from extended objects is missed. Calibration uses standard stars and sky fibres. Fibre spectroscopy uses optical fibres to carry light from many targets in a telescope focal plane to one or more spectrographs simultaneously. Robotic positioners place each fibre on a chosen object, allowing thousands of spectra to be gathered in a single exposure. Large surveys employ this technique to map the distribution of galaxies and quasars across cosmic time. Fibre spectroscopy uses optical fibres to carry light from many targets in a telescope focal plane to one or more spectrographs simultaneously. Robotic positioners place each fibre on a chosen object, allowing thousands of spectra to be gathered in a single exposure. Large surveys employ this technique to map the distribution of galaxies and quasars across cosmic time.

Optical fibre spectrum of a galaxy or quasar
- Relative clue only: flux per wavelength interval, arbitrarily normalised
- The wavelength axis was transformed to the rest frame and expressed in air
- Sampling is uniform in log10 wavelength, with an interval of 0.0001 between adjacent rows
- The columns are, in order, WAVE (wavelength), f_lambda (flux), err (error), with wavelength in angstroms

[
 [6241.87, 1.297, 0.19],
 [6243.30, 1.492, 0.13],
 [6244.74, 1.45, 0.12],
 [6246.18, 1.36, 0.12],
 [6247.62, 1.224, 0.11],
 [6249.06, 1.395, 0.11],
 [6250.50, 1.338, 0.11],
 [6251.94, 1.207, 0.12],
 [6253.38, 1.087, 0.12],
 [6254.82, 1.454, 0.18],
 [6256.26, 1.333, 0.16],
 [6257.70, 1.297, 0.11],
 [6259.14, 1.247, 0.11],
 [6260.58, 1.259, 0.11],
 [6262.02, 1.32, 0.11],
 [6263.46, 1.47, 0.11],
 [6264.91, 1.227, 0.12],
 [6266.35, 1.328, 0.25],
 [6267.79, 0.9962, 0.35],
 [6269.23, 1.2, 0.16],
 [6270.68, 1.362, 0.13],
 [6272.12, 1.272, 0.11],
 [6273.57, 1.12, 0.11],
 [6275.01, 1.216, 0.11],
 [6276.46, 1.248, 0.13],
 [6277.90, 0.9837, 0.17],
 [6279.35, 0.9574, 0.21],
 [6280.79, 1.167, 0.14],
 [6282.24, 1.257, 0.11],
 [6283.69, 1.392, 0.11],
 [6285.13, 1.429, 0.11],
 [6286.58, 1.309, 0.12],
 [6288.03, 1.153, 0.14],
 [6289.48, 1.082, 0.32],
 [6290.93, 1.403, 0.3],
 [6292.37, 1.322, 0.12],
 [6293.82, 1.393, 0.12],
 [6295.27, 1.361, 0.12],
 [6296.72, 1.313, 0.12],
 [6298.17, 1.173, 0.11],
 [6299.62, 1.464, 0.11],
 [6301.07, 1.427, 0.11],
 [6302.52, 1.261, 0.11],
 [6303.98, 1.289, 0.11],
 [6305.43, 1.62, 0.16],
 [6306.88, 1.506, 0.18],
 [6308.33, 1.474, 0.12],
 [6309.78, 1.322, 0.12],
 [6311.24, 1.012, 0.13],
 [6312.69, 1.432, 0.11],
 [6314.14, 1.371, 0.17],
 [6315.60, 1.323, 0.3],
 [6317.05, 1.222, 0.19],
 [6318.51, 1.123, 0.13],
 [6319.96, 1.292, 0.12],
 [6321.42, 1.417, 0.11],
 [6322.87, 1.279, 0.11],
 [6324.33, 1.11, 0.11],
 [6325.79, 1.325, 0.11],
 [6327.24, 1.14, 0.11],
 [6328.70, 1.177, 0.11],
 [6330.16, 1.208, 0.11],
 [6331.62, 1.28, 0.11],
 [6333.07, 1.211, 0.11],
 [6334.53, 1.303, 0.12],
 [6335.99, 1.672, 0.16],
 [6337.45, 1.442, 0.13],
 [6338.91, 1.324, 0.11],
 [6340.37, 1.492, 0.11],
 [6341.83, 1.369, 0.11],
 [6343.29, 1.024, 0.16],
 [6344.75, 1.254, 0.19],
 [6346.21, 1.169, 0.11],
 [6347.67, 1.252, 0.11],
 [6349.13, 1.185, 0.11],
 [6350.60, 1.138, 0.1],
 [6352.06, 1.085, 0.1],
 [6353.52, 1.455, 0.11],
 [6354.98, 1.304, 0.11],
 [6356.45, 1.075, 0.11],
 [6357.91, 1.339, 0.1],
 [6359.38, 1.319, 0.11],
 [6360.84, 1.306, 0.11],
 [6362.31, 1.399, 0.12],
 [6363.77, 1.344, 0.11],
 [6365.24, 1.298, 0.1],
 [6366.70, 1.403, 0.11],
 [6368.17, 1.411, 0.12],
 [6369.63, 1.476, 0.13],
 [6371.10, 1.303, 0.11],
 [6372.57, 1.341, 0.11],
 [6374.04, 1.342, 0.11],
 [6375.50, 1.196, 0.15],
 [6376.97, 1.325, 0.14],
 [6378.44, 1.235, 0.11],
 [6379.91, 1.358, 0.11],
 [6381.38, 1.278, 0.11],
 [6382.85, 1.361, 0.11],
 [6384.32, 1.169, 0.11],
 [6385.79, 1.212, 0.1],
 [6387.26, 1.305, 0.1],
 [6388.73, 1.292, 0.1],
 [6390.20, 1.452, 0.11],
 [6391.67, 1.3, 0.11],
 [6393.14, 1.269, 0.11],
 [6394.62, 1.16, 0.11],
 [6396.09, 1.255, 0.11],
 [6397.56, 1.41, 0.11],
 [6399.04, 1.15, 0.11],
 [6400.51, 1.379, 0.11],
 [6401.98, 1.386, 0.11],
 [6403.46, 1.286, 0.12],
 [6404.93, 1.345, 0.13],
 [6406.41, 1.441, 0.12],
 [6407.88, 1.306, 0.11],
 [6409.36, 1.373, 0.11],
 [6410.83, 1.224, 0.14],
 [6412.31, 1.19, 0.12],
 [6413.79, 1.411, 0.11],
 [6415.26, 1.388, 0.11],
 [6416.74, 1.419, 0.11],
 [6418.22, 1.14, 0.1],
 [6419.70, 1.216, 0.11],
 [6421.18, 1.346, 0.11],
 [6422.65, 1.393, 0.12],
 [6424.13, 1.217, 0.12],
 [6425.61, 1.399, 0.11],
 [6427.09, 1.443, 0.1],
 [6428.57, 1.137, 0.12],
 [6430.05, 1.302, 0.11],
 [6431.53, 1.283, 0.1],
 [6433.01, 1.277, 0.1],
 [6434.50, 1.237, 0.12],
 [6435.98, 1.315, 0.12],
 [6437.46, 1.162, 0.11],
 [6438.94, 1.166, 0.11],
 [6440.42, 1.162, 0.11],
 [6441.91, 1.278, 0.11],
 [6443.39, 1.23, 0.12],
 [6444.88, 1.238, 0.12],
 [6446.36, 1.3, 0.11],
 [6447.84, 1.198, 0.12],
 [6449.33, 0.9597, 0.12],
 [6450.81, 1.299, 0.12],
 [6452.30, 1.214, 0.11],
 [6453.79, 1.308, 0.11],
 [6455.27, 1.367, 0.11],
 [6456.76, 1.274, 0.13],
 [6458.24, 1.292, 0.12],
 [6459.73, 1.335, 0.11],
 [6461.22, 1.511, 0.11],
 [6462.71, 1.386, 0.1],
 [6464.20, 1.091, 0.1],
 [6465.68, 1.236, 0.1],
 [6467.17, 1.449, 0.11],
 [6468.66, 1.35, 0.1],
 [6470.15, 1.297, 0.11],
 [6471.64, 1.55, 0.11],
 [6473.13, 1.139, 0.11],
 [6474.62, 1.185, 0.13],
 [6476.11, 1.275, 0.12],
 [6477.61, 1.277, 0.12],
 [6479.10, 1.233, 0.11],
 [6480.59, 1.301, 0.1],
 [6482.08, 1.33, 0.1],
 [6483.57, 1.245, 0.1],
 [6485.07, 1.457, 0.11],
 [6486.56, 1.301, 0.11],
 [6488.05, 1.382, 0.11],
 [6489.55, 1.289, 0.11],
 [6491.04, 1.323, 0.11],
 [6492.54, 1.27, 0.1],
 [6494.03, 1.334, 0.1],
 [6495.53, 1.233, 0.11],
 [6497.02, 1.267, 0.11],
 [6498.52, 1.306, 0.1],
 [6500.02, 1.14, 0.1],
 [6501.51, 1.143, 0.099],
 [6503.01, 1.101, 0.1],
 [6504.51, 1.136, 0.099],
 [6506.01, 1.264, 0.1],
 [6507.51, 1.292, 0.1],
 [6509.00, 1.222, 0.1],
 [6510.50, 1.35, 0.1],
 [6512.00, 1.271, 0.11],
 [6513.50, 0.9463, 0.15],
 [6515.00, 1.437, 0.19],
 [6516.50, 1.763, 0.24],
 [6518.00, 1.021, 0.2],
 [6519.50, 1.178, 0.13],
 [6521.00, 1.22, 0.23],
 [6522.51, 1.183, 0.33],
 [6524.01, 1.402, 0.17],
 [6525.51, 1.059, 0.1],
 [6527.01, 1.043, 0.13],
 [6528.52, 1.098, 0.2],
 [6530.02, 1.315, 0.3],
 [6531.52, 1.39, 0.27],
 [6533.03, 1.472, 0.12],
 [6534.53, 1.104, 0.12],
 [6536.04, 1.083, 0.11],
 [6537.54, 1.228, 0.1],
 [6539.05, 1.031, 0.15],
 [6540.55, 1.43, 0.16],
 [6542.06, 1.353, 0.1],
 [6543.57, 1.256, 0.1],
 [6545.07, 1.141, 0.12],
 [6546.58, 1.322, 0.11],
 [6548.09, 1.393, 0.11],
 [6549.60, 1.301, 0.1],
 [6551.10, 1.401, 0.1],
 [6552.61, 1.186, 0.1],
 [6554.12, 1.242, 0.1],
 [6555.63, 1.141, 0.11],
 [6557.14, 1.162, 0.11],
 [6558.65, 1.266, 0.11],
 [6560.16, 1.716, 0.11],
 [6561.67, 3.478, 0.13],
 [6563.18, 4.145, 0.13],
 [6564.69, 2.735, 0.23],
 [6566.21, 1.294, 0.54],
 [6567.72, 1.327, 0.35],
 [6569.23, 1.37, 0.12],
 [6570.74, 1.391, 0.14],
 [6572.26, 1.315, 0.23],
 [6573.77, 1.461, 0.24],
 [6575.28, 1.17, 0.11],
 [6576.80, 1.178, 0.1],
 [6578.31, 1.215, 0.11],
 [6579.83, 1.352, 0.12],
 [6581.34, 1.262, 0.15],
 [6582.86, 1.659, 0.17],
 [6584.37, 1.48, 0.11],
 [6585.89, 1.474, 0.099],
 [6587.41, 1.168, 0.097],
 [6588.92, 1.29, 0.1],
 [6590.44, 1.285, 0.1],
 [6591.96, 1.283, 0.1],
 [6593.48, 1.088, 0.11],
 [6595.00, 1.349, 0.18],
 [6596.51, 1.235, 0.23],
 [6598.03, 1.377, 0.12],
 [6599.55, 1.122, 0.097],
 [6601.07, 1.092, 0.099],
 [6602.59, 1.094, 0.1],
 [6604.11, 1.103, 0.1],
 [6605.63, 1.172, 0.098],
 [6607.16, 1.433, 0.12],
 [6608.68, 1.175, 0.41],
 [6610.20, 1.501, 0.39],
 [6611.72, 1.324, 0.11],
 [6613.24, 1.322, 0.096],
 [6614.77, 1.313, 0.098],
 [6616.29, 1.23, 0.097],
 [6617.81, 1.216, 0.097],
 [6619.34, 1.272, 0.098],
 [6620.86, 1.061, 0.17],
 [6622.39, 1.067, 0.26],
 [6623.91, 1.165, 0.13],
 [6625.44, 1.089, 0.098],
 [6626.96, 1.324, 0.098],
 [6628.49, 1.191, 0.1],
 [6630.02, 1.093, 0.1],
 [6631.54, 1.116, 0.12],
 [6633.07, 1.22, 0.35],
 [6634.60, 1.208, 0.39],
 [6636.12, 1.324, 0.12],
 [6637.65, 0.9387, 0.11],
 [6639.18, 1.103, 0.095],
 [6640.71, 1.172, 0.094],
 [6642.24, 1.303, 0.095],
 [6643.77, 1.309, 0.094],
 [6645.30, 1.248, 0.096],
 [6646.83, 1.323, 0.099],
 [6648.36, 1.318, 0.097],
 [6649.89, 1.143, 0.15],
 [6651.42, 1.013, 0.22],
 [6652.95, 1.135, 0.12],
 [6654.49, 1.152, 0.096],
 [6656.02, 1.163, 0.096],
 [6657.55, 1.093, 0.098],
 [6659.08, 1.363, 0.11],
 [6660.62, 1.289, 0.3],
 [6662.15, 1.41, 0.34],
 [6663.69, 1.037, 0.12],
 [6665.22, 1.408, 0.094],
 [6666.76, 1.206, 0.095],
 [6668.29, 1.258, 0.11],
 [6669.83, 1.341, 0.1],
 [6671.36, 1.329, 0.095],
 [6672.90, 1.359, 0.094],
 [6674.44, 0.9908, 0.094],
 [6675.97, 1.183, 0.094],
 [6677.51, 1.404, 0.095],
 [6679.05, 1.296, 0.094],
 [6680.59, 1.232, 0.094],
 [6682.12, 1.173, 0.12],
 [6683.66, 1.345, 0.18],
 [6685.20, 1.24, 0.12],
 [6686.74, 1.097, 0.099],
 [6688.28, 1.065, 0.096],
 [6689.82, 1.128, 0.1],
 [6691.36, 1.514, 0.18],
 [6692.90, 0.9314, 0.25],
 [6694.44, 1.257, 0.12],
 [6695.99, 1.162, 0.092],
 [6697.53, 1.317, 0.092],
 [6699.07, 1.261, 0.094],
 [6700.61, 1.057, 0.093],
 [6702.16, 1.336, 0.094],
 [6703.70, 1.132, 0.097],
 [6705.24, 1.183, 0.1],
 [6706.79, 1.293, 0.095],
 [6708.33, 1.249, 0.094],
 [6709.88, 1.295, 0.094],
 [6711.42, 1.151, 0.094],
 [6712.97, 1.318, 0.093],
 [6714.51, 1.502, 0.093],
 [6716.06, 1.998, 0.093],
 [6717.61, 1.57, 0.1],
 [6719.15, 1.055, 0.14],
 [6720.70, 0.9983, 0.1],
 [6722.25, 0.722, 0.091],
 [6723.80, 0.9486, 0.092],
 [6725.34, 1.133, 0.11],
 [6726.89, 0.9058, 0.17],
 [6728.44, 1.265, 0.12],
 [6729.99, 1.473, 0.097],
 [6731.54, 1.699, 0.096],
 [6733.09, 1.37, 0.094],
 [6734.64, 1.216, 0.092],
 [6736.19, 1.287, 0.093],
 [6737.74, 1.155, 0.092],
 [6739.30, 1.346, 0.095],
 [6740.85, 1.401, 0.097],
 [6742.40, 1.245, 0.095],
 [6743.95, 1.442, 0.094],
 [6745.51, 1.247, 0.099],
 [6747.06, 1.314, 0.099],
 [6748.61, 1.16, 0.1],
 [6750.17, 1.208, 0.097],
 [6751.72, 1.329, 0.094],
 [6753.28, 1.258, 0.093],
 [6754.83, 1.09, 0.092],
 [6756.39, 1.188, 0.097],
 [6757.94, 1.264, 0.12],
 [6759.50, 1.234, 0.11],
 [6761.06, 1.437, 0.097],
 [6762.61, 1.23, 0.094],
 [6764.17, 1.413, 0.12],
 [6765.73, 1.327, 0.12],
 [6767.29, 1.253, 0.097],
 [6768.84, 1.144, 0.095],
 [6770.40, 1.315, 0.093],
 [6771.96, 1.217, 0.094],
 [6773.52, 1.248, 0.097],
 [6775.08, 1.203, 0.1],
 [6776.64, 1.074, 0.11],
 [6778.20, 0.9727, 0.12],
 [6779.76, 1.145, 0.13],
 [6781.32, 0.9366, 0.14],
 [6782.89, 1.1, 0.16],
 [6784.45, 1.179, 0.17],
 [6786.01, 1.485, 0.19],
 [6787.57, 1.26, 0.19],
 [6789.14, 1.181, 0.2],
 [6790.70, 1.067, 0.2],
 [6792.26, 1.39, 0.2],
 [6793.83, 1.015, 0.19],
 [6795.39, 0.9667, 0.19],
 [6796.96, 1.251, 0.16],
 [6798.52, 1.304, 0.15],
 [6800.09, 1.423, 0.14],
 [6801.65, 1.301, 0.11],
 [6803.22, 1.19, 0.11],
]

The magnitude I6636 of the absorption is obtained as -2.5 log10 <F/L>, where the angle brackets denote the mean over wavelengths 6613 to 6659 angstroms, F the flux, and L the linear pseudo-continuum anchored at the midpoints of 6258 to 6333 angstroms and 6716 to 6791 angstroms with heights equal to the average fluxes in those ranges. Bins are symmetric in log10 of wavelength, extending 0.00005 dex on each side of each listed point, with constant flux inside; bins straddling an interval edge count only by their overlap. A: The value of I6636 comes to 0.049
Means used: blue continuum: 1.27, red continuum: 1.23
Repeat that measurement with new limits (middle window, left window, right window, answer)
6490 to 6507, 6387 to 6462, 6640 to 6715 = 0.04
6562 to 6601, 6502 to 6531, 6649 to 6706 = -0.22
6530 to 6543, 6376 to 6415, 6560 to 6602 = 0.17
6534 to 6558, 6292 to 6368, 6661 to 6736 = 0.03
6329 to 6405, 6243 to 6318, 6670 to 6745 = -0.01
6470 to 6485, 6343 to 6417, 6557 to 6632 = 0.05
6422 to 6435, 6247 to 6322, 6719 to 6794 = -0.03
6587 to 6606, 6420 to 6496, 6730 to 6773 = 0.07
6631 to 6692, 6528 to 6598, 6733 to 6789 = 0.10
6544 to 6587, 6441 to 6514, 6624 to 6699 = -0.24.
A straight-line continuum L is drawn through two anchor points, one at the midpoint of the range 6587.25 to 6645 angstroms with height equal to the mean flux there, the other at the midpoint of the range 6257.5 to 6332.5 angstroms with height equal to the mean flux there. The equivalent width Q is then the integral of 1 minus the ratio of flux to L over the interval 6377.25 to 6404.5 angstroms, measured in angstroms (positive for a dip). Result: -0.78 angstroms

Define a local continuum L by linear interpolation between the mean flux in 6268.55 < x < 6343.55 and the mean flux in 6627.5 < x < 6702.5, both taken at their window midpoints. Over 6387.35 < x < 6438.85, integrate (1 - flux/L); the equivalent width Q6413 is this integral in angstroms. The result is -1.3 angstroms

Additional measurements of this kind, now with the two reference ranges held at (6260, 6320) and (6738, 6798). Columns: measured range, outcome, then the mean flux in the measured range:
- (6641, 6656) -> 0.3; 1.21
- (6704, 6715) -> -0.4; 1.27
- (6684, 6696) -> 0.5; 1.18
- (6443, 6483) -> -0.7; 1.28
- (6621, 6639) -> 1.3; 1.15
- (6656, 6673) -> -0.5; 1.27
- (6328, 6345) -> -0.5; 1.31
